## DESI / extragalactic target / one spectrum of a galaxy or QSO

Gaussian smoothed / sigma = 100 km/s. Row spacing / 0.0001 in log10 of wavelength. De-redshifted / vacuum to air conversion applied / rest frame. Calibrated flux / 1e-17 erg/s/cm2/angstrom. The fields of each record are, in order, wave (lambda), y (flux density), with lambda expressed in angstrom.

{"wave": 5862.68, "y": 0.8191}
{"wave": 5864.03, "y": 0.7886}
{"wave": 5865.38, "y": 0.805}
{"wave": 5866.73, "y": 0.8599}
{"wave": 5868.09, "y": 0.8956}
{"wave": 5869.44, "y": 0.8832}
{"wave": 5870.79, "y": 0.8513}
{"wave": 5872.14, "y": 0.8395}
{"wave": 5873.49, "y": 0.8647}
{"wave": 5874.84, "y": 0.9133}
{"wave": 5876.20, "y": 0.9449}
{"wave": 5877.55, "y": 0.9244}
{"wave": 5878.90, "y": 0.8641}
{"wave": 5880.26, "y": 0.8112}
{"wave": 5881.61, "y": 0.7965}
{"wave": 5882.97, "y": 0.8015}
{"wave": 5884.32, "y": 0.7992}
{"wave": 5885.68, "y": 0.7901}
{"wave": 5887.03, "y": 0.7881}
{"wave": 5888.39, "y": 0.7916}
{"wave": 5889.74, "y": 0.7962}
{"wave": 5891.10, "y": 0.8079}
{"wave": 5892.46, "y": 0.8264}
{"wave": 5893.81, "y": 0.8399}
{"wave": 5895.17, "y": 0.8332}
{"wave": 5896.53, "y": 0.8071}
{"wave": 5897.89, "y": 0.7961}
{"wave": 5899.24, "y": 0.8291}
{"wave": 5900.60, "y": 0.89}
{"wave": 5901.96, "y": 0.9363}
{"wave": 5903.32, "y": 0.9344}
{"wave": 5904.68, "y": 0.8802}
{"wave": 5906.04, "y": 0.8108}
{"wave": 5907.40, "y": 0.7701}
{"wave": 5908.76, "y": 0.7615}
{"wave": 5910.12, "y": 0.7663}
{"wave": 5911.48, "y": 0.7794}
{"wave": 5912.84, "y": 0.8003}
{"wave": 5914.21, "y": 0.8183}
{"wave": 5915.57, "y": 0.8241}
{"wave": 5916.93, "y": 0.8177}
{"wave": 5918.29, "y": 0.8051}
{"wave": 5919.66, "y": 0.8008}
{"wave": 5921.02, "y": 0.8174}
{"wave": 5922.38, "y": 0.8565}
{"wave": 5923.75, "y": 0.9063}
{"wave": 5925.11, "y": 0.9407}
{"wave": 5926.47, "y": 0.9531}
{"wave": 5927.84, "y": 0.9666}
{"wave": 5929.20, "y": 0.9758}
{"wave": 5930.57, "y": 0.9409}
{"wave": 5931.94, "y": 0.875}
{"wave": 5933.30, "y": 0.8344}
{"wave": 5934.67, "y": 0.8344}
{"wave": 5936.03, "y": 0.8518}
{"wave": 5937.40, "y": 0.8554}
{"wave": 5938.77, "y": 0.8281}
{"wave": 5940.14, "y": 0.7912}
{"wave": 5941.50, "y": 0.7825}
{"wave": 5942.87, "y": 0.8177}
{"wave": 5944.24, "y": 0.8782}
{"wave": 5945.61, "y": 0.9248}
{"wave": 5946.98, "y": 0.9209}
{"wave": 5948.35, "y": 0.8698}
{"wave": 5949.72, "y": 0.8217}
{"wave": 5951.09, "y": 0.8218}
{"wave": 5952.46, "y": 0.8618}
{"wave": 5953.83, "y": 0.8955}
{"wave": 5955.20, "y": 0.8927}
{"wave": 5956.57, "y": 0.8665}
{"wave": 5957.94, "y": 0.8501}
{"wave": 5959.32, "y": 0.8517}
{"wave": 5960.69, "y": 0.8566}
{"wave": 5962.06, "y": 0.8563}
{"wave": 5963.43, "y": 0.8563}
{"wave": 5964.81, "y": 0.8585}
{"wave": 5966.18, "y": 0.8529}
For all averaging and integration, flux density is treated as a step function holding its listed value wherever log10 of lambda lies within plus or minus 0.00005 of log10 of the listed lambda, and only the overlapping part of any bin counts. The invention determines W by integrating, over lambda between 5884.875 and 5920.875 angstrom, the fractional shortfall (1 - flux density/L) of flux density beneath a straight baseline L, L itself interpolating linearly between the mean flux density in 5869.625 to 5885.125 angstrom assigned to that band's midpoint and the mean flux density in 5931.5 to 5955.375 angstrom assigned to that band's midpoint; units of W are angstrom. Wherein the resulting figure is 1.5 angstrom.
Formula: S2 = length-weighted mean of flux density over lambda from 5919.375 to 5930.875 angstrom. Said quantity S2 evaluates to 0.909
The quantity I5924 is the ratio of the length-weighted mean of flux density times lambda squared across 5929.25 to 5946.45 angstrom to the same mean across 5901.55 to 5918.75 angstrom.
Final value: 1.1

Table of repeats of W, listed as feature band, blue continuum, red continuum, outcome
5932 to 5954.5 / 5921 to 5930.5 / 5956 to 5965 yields 1.0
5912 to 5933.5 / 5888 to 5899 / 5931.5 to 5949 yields -0.9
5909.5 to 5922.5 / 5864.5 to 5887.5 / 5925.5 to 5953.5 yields 0.8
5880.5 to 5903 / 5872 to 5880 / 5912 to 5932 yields 1.6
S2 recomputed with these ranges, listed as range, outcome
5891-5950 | 0.85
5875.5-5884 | 0.854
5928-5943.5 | 0.857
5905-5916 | 0.793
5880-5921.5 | 0.817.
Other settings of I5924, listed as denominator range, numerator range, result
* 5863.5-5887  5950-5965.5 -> 1.04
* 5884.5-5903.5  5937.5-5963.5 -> 1.05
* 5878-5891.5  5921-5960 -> 1.10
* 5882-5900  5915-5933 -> 1.10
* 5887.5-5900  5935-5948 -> 1.06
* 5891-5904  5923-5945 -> 1.04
